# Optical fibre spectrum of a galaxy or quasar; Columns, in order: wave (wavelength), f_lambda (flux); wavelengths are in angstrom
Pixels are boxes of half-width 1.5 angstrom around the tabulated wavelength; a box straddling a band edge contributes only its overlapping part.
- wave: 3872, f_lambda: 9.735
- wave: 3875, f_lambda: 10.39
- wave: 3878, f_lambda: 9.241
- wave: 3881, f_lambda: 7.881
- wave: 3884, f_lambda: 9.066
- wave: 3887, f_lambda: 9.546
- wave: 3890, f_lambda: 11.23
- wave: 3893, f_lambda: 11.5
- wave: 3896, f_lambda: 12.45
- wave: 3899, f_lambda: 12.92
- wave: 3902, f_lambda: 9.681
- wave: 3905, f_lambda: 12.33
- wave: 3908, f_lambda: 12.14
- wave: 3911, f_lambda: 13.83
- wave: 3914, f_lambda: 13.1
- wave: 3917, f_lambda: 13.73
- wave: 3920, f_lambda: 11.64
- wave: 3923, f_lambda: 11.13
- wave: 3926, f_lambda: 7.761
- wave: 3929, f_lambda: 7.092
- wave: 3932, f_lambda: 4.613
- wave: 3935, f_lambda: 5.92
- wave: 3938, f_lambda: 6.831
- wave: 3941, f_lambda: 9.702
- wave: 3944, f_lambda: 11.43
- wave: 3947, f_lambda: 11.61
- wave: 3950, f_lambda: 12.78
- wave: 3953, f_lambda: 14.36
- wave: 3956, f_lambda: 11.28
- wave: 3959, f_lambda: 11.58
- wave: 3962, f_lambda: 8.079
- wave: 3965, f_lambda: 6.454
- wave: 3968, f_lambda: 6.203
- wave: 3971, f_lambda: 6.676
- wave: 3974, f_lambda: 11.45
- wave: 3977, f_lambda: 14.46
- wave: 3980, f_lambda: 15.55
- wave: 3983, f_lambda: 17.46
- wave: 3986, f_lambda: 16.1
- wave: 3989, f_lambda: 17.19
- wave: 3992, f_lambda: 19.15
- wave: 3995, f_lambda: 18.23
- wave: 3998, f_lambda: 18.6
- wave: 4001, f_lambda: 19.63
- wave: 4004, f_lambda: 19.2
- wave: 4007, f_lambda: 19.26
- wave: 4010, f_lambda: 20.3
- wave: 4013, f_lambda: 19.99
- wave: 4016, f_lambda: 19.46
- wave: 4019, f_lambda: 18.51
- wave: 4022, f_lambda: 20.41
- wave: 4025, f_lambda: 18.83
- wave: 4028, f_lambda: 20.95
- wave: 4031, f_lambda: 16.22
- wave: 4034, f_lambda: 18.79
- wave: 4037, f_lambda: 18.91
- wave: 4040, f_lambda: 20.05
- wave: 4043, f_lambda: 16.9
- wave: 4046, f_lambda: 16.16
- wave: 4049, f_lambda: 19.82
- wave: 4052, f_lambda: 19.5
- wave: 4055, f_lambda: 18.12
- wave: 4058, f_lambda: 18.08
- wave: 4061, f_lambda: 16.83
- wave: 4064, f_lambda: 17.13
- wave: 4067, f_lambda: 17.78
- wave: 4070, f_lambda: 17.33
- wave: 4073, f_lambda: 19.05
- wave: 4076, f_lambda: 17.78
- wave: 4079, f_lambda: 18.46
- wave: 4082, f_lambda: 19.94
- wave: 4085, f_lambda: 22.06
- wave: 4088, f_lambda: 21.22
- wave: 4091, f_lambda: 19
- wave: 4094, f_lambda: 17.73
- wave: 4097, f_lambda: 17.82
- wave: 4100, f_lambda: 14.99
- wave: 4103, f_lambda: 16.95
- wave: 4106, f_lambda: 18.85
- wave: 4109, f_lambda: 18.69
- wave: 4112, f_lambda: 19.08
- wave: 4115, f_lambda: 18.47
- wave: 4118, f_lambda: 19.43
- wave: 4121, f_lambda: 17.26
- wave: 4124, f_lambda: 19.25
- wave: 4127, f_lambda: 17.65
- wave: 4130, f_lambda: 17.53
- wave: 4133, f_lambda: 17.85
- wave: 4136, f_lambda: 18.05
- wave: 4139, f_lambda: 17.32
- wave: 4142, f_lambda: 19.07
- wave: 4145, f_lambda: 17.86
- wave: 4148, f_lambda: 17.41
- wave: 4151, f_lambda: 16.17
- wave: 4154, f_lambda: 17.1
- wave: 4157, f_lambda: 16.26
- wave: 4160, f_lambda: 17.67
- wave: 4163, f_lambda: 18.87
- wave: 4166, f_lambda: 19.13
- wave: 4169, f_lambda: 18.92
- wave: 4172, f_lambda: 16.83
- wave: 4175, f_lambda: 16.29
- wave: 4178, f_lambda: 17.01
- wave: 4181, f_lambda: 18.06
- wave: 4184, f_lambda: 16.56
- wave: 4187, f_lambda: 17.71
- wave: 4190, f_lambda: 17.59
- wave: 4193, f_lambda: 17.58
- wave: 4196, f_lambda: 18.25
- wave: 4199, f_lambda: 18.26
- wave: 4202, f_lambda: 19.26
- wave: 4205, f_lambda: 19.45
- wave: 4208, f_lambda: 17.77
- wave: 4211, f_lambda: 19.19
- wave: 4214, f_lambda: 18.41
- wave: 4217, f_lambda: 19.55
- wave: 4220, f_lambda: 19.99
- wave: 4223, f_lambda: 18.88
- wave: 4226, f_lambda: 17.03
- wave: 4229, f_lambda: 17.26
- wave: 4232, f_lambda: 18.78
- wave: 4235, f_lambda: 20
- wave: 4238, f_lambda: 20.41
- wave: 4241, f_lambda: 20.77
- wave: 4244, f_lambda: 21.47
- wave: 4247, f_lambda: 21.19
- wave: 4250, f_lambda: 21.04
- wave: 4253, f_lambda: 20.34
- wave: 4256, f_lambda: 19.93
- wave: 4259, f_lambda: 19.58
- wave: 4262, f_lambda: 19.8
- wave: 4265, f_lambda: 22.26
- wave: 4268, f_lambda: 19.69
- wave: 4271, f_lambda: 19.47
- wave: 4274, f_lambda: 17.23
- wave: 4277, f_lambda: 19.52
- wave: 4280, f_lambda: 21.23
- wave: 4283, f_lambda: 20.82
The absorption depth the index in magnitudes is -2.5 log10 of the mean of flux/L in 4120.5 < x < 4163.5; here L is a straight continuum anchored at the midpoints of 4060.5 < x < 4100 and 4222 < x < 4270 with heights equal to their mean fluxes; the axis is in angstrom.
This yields 0.081 mag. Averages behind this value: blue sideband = 18.5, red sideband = 19.9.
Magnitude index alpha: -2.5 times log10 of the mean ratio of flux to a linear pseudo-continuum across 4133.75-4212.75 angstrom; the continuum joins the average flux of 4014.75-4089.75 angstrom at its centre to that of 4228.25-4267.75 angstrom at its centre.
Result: 0.107 mag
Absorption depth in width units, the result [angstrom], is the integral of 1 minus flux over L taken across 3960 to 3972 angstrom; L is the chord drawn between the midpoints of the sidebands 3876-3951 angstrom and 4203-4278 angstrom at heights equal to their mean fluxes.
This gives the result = 4.83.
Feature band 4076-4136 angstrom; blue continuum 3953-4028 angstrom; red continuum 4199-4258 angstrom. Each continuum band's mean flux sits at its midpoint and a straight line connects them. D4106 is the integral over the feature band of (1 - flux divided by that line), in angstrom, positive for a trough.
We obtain -3.43 angstrom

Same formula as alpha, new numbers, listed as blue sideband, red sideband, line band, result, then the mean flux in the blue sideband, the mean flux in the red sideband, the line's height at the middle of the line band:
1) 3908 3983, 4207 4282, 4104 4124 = -0.19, 10.5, 19.7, 15.6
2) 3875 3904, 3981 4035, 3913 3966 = 0.36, 10.4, 18.8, 13.9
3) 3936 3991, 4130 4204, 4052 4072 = -0.21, 11.6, 17.7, 14.6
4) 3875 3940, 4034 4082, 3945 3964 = 0.11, 10.2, 18.2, 12.7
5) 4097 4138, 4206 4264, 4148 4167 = 0.06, 18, 19.6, 18.5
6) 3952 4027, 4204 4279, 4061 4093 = -0.11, 15.6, 19.6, 17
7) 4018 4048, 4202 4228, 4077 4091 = -0.09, 18.6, 18.8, 18.6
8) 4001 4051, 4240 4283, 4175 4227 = 0.10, 19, 20.3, 19.9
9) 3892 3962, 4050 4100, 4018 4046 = -0.15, 10.8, 18.5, 16.3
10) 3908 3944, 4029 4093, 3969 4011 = -0.17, 9.76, 18.5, 13.9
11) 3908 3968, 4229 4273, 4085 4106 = -0.20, 10.1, 20.2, 15.2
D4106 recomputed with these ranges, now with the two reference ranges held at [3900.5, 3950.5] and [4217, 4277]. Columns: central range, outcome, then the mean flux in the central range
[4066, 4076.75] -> -2.55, 18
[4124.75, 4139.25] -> -1.28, 17.8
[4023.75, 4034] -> -4.14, 18.7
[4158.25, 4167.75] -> -0.68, 18.5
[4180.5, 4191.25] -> 0.30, 17.4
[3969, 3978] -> 1.00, 10.4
